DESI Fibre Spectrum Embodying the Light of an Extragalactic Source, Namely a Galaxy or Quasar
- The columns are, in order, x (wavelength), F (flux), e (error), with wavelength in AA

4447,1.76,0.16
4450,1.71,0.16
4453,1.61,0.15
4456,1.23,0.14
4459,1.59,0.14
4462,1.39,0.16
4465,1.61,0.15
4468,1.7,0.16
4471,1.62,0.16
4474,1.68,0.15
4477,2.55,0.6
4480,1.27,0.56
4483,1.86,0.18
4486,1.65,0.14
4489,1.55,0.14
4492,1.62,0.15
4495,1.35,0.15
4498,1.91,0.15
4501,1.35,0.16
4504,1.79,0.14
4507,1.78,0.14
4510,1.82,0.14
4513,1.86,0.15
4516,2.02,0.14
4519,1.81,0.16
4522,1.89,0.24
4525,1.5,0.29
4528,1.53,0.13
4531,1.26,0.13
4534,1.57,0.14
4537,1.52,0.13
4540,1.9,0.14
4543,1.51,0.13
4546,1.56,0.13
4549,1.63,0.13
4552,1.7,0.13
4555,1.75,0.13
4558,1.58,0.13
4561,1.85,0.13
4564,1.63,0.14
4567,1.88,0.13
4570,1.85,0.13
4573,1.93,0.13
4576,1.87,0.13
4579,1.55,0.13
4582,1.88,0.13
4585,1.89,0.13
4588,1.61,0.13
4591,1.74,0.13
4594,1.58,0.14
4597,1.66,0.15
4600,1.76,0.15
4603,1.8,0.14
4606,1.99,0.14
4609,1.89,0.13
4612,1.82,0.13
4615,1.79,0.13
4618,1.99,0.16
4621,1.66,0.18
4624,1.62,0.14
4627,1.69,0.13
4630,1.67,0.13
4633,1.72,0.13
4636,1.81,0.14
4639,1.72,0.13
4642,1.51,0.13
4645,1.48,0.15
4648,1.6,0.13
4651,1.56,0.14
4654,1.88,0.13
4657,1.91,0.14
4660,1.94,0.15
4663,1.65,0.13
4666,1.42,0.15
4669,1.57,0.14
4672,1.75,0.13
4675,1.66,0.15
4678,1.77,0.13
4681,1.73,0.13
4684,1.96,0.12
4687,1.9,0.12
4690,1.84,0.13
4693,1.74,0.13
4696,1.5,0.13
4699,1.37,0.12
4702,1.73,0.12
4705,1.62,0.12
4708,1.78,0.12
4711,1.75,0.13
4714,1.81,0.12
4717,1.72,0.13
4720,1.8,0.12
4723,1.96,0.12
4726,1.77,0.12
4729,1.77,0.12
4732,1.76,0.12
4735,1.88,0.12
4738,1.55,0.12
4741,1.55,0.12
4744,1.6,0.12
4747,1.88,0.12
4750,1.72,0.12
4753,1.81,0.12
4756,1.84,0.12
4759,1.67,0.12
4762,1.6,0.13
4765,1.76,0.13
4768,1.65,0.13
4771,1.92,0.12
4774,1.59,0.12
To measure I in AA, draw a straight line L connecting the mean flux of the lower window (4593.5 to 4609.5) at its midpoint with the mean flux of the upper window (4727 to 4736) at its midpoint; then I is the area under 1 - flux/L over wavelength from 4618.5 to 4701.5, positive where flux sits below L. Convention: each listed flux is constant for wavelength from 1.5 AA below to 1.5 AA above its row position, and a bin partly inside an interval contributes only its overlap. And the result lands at 4.5 AA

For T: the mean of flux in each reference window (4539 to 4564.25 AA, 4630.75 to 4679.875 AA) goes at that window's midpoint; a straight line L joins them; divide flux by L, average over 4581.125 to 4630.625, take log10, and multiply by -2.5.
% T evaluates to -0.05 mag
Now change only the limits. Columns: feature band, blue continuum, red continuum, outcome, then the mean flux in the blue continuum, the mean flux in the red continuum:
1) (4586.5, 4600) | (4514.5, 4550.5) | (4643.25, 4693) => 0.01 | 1.64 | 1.73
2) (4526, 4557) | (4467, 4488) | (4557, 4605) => 0.11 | 1.76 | 1.76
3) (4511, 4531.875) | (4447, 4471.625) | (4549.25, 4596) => -0.03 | 1.57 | 1.75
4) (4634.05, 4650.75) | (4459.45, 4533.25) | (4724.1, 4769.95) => 0.05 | 1.68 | 1.72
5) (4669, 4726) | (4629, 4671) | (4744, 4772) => -0.02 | 1.68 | 1.75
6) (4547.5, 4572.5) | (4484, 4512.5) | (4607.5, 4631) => -0.02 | 1.66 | 1.77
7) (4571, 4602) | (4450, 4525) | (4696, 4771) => -0.03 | 1.68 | 1.72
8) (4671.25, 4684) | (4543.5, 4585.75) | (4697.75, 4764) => -0.01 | 1.75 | 1.73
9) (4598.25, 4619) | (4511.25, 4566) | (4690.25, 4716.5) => -0.11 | 1.67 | 1.67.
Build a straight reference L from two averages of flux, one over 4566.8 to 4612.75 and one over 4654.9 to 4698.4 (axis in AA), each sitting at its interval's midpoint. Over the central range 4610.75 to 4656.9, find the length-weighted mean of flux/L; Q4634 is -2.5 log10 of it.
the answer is 0.03 mag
